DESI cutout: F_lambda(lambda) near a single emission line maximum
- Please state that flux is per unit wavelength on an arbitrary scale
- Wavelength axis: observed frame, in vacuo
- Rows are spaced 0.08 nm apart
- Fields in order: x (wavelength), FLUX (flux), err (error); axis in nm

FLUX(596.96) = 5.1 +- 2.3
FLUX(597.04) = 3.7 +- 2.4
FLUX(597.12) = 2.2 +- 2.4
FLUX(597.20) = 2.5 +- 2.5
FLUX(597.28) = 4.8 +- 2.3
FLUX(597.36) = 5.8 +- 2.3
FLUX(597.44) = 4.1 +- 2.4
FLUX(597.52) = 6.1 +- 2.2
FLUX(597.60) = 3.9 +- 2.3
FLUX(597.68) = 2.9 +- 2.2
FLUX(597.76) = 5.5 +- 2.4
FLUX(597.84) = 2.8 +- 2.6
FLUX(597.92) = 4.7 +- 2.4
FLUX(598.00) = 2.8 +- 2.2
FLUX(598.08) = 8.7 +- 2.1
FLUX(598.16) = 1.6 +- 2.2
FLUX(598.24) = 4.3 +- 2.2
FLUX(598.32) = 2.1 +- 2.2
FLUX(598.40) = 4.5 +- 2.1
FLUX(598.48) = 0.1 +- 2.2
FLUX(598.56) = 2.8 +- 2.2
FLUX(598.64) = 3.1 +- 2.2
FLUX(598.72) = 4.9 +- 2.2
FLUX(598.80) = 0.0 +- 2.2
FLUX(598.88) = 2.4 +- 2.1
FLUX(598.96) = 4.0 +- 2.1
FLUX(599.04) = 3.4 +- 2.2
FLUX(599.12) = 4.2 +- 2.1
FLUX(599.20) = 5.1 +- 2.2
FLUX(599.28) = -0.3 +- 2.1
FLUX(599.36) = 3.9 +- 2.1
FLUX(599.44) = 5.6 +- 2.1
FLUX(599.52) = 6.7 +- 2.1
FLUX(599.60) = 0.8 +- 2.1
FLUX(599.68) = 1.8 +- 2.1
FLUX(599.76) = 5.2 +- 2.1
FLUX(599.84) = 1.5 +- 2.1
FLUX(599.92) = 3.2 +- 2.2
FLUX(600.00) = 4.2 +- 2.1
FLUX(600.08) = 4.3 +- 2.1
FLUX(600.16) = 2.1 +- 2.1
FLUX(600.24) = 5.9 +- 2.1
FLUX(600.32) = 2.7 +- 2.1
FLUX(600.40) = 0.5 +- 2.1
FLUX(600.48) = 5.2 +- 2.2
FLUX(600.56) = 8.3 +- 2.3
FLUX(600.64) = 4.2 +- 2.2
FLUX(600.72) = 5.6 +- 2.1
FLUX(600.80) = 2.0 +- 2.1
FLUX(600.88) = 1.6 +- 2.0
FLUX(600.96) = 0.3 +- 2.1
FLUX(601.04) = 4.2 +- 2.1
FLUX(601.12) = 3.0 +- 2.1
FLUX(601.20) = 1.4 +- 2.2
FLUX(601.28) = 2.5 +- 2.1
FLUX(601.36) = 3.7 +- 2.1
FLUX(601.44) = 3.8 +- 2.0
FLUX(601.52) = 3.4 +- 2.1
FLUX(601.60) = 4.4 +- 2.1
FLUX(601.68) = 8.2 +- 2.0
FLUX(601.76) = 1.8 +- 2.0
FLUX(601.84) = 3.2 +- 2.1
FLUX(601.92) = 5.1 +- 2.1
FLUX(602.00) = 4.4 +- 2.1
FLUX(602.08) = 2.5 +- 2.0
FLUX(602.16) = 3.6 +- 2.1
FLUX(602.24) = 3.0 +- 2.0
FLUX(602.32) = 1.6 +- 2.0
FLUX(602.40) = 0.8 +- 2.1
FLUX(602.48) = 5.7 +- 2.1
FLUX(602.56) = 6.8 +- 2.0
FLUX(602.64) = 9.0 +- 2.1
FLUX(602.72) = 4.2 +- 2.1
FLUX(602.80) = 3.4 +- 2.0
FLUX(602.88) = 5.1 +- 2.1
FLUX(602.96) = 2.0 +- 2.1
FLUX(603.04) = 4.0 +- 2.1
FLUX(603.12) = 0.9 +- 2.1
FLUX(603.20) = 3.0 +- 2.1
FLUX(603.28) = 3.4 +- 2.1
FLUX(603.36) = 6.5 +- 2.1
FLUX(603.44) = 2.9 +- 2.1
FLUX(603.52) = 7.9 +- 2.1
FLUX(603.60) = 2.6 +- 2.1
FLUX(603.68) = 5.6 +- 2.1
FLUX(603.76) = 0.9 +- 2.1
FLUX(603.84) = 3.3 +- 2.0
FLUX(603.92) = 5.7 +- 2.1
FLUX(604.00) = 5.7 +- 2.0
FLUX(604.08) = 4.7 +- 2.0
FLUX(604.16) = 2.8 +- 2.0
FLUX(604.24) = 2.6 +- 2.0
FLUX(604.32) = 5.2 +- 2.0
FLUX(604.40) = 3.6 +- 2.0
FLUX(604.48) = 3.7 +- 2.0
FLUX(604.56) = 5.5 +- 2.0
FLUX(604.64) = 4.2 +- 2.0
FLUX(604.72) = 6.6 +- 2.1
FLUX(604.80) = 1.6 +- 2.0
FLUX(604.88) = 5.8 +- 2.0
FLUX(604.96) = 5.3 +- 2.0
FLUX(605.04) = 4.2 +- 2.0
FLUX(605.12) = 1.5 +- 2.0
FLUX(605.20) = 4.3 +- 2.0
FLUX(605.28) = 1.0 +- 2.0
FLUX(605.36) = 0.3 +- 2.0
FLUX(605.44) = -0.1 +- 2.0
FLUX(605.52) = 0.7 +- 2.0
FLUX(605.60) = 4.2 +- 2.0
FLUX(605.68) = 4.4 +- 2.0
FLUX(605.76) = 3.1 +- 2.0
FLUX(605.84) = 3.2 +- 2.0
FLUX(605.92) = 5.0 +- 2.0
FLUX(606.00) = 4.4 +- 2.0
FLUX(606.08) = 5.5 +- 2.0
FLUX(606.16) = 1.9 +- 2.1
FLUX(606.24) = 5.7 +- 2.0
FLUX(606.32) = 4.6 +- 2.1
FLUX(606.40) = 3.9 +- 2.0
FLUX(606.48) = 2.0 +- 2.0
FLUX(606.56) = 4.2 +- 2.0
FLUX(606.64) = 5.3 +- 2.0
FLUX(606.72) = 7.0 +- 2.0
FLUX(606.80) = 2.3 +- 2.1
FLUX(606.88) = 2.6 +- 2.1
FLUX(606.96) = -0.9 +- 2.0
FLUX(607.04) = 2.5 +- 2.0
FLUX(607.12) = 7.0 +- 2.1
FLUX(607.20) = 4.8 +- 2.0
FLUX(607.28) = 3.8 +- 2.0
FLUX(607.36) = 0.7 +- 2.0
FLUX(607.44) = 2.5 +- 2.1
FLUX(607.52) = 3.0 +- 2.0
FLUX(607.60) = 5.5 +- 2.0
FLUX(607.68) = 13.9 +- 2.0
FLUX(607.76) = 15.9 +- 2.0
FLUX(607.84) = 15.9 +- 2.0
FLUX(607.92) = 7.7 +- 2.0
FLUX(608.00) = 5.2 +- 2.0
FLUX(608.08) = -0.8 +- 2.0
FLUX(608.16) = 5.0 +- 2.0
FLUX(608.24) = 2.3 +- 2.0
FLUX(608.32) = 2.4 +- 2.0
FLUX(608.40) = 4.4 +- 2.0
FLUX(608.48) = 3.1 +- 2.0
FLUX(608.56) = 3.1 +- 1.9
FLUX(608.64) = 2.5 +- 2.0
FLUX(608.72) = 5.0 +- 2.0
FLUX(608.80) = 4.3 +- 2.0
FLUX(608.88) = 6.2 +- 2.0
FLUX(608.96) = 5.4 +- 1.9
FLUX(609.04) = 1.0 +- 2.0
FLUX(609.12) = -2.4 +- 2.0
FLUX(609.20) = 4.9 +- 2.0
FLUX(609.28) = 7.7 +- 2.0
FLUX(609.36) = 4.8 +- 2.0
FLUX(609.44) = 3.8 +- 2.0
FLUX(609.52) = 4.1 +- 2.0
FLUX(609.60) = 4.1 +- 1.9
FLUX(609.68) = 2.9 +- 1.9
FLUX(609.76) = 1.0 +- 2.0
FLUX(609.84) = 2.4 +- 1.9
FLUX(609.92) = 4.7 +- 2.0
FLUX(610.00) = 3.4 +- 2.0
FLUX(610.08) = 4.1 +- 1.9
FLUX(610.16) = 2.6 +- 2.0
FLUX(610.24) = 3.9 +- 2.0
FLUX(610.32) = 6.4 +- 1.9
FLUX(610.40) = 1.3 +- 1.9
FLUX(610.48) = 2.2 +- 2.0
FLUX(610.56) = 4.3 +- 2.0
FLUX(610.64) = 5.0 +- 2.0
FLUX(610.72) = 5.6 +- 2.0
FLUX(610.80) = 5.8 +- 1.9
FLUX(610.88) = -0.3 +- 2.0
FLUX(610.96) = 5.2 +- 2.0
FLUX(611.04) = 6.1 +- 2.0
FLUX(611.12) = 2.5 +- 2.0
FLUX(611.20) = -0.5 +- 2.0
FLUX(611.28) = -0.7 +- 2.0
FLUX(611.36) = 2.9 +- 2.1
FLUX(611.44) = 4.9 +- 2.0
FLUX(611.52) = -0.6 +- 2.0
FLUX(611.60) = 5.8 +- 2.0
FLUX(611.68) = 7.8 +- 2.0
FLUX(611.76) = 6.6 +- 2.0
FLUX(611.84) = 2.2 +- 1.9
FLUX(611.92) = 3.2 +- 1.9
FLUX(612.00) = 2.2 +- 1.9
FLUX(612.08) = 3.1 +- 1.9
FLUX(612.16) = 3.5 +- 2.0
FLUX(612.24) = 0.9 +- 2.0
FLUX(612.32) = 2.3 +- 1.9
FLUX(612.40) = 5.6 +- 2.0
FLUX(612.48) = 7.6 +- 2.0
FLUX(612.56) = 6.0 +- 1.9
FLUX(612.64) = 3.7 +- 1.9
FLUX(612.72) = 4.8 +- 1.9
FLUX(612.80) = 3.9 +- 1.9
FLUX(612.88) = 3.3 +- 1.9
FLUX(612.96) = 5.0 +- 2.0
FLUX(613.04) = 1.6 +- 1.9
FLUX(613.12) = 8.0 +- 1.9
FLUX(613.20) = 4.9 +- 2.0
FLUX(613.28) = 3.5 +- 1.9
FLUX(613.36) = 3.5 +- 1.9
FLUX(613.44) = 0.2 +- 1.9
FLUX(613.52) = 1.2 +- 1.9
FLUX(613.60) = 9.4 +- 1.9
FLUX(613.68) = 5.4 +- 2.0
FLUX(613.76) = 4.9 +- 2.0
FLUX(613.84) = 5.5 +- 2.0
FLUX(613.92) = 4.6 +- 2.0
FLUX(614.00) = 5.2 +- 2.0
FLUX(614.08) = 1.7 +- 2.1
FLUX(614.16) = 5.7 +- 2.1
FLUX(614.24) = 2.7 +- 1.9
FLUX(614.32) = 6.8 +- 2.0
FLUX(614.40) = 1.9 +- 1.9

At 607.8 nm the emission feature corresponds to Hbeta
